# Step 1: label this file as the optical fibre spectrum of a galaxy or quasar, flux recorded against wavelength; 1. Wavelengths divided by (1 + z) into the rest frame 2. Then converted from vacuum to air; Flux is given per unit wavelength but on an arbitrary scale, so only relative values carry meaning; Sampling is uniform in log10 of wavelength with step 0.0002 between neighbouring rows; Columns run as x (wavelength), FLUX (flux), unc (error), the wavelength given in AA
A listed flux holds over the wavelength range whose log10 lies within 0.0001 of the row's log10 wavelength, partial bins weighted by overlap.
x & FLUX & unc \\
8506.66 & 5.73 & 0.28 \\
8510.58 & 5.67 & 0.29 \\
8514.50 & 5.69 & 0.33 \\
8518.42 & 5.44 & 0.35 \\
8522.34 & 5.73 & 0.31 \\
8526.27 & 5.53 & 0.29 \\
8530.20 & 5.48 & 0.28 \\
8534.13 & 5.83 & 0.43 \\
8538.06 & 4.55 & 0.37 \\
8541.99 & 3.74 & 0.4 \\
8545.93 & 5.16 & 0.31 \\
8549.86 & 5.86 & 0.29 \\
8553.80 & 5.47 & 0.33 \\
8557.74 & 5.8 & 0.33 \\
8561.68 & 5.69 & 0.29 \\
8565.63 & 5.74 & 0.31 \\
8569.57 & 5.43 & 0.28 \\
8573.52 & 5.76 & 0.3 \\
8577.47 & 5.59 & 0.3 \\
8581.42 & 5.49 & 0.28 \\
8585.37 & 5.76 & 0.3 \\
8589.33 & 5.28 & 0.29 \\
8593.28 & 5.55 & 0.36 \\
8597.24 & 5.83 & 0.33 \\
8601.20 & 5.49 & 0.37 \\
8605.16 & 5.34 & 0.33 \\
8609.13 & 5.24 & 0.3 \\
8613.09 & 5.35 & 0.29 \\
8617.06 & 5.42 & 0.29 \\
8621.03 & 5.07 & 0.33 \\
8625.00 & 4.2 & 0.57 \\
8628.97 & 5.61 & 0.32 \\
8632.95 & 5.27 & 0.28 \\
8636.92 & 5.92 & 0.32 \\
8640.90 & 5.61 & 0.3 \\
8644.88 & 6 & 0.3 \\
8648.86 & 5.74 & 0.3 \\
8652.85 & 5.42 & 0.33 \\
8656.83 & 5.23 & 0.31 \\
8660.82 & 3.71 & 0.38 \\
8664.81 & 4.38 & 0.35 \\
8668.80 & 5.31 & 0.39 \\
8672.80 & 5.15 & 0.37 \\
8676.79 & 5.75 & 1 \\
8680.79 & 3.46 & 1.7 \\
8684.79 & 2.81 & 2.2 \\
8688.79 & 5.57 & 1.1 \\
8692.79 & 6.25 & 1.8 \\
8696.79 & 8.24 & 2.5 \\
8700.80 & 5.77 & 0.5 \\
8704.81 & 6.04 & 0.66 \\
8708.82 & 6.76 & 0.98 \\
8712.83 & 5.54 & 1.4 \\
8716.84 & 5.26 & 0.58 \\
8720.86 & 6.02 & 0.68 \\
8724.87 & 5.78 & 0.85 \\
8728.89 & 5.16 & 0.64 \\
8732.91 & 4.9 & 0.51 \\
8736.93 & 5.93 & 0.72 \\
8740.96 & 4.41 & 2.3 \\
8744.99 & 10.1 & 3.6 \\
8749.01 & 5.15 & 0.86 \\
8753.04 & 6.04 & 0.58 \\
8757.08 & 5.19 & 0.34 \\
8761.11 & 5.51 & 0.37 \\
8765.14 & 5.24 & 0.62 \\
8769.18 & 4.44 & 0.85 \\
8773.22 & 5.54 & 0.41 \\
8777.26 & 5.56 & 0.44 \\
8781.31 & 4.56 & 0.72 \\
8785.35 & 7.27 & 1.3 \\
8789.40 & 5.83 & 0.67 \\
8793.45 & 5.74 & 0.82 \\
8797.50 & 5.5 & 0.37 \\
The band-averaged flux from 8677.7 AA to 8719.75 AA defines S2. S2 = 5.58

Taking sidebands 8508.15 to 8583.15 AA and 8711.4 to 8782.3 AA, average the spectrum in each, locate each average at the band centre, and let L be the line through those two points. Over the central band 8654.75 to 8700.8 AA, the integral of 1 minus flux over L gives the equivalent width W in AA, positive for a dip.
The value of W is 3.61 AA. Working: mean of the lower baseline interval 5.46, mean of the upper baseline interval 5.59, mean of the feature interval 5.11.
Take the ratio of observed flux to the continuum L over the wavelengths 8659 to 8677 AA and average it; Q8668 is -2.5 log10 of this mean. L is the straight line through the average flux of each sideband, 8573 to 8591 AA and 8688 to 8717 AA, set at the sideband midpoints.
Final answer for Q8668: 0.26 mag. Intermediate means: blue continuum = 5.57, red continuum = 6.26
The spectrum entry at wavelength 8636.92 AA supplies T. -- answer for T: 5.92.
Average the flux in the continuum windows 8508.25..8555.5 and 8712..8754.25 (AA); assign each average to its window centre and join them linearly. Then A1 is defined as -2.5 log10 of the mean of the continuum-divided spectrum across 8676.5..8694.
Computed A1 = 0.24 mag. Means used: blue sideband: 5.35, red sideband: 5.85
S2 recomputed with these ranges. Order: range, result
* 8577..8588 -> 5.6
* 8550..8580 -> 5.65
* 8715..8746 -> 5.81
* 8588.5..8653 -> 5.44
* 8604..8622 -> 5.29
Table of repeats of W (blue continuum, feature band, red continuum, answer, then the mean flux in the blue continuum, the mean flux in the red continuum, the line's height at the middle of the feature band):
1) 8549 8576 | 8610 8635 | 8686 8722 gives 2.9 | 5.67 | 6.09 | 5.85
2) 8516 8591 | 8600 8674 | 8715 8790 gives 4.1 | 5.44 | 5.68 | 5.54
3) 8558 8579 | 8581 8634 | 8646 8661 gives 1.2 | 5.66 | 5.24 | 5.46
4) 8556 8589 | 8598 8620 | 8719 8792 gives 1.0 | 5.64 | 5.7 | 5.65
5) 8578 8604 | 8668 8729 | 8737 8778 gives 1.1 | 5.56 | 5.73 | 5.67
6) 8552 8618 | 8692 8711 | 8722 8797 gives -3.3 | 5.54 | 5.69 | 5.64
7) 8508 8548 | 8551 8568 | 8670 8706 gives -1.2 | 5.29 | 5.43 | 5.32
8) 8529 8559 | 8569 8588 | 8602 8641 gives -1.3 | 5.22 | 5.29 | 5.25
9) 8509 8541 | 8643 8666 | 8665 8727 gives 1.7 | 5.43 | 5.55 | 5.52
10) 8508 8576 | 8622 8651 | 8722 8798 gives 0.5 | 5.45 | 5.68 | 5.55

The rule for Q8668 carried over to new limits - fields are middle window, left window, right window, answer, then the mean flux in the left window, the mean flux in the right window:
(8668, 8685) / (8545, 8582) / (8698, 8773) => 0.23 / 5.62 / 5.76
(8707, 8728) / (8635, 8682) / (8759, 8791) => -0.10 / 5.17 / 5.49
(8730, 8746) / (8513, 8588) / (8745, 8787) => -0.07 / 5.46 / 5.66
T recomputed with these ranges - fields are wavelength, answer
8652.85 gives 5.42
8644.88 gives 6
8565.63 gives 5.74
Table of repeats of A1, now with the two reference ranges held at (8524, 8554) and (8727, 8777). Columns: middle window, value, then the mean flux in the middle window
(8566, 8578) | -0.07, 5.61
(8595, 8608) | -0.04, 5.53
